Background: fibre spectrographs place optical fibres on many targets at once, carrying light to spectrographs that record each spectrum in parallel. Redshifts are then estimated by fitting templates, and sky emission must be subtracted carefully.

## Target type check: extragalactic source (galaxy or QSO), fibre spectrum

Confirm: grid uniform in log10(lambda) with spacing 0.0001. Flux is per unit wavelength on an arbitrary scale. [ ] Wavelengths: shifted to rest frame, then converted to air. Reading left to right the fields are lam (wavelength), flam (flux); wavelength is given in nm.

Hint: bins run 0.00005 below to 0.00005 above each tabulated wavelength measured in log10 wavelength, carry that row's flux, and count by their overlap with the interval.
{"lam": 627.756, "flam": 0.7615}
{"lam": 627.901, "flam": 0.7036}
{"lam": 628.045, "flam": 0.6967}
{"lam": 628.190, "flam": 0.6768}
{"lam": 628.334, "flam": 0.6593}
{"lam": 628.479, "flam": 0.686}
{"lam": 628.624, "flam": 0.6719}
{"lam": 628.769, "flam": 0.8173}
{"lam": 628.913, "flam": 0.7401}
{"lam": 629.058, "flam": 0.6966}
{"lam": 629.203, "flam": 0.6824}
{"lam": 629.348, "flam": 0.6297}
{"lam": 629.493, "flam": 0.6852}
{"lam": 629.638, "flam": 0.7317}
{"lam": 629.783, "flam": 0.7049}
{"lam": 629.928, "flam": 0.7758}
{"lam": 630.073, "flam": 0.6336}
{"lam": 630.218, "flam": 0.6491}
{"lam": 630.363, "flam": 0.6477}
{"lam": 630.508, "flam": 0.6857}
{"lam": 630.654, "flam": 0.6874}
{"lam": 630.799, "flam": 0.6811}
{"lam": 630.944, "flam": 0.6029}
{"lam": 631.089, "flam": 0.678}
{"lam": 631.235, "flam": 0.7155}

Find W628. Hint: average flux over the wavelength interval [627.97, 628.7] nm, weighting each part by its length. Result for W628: 0.679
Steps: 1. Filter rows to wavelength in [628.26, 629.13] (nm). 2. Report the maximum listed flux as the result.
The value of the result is 0.8173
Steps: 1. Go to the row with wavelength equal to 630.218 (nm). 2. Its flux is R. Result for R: 0.6491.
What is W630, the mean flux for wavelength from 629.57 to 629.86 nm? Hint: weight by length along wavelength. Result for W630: 0.719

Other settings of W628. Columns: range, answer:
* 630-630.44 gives 0.645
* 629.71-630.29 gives 0.691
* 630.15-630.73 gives 0.667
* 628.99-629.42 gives 0.669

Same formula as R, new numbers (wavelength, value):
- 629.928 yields 0.7758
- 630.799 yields 0.6811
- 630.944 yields 0.6029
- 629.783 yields 0.7049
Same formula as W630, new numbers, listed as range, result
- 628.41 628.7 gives 0.679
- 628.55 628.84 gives 0.743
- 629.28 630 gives 0.706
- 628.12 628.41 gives 0.669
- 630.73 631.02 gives 0.643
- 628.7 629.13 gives 0.752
